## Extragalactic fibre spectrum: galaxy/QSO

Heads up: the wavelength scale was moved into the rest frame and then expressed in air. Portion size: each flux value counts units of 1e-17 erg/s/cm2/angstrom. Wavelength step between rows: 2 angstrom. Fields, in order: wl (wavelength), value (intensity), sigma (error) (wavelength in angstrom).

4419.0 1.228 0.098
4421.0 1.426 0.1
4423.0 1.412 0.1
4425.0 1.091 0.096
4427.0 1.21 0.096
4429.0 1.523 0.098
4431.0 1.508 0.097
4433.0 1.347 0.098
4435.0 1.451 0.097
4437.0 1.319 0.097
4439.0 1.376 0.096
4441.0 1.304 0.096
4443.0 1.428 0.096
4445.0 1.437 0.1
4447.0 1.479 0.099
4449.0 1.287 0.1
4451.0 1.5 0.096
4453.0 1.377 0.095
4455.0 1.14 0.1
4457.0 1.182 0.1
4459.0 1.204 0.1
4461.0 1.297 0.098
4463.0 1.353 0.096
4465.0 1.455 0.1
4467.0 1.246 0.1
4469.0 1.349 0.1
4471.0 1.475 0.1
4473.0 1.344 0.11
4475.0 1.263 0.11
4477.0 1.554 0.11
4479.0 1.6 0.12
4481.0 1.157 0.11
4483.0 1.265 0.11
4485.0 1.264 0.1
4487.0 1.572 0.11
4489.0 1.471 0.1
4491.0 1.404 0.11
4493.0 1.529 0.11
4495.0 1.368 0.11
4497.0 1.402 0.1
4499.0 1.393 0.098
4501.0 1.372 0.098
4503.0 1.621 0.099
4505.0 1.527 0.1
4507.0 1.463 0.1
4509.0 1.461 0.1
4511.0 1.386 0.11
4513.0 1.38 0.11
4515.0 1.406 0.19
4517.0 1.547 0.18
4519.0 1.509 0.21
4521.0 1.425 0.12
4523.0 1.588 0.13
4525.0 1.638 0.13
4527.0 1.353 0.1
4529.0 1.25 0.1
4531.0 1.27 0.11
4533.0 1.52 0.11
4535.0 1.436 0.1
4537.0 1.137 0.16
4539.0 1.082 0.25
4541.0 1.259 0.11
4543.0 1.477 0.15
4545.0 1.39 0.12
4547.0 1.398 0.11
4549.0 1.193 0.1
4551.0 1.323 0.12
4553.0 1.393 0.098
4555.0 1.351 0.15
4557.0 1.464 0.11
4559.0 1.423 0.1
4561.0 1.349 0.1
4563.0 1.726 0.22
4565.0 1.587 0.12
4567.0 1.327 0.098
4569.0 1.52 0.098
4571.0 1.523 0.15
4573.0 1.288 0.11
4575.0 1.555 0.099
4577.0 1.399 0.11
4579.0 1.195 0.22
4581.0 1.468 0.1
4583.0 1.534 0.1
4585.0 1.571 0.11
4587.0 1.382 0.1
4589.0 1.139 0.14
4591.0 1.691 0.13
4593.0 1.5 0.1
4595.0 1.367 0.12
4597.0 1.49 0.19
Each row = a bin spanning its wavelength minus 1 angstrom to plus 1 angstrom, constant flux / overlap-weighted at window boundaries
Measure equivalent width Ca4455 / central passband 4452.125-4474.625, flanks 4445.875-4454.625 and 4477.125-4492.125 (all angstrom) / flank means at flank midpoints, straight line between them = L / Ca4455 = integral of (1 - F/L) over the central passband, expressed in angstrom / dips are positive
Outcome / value 1.4 angstrom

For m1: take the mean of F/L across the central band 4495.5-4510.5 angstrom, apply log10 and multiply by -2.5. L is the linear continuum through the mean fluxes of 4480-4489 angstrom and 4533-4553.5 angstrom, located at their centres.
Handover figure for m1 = -0.10 mag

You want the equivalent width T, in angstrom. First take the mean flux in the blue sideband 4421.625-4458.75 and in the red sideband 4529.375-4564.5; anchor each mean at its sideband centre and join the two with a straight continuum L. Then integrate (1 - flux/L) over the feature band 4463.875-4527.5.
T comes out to -3.4 angstrom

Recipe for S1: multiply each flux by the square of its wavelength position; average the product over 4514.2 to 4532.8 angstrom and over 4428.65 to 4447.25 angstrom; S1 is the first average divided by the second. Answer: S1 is 1.07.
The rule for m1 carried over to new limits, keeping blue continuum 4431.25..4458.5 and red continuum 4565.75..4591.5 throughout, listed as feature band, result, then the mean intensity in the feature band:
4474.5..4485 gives 0.01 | 1.36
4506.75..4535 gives -0.03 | 1.44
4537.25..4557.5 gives 0.07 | 1.32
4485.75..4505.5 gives -0.06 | 1.46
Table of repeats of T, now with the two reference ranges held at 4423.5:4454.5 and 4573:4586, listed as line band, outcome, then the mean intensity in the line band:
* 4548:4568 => 0.2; 1.41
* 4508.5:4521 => -0.3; 1.45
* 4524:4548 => 1.2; 1.35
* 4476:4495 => -0.4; 1.42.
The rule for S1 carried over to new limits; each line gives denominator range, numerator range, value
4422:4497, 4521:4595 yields 1.08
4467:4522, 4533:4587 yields 1.01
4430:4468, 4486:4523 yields 1.11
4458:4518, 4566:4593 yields 1.06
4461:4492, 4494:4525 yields 1.07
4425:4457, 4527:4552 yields 1.01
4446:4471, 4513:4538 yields 1.10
